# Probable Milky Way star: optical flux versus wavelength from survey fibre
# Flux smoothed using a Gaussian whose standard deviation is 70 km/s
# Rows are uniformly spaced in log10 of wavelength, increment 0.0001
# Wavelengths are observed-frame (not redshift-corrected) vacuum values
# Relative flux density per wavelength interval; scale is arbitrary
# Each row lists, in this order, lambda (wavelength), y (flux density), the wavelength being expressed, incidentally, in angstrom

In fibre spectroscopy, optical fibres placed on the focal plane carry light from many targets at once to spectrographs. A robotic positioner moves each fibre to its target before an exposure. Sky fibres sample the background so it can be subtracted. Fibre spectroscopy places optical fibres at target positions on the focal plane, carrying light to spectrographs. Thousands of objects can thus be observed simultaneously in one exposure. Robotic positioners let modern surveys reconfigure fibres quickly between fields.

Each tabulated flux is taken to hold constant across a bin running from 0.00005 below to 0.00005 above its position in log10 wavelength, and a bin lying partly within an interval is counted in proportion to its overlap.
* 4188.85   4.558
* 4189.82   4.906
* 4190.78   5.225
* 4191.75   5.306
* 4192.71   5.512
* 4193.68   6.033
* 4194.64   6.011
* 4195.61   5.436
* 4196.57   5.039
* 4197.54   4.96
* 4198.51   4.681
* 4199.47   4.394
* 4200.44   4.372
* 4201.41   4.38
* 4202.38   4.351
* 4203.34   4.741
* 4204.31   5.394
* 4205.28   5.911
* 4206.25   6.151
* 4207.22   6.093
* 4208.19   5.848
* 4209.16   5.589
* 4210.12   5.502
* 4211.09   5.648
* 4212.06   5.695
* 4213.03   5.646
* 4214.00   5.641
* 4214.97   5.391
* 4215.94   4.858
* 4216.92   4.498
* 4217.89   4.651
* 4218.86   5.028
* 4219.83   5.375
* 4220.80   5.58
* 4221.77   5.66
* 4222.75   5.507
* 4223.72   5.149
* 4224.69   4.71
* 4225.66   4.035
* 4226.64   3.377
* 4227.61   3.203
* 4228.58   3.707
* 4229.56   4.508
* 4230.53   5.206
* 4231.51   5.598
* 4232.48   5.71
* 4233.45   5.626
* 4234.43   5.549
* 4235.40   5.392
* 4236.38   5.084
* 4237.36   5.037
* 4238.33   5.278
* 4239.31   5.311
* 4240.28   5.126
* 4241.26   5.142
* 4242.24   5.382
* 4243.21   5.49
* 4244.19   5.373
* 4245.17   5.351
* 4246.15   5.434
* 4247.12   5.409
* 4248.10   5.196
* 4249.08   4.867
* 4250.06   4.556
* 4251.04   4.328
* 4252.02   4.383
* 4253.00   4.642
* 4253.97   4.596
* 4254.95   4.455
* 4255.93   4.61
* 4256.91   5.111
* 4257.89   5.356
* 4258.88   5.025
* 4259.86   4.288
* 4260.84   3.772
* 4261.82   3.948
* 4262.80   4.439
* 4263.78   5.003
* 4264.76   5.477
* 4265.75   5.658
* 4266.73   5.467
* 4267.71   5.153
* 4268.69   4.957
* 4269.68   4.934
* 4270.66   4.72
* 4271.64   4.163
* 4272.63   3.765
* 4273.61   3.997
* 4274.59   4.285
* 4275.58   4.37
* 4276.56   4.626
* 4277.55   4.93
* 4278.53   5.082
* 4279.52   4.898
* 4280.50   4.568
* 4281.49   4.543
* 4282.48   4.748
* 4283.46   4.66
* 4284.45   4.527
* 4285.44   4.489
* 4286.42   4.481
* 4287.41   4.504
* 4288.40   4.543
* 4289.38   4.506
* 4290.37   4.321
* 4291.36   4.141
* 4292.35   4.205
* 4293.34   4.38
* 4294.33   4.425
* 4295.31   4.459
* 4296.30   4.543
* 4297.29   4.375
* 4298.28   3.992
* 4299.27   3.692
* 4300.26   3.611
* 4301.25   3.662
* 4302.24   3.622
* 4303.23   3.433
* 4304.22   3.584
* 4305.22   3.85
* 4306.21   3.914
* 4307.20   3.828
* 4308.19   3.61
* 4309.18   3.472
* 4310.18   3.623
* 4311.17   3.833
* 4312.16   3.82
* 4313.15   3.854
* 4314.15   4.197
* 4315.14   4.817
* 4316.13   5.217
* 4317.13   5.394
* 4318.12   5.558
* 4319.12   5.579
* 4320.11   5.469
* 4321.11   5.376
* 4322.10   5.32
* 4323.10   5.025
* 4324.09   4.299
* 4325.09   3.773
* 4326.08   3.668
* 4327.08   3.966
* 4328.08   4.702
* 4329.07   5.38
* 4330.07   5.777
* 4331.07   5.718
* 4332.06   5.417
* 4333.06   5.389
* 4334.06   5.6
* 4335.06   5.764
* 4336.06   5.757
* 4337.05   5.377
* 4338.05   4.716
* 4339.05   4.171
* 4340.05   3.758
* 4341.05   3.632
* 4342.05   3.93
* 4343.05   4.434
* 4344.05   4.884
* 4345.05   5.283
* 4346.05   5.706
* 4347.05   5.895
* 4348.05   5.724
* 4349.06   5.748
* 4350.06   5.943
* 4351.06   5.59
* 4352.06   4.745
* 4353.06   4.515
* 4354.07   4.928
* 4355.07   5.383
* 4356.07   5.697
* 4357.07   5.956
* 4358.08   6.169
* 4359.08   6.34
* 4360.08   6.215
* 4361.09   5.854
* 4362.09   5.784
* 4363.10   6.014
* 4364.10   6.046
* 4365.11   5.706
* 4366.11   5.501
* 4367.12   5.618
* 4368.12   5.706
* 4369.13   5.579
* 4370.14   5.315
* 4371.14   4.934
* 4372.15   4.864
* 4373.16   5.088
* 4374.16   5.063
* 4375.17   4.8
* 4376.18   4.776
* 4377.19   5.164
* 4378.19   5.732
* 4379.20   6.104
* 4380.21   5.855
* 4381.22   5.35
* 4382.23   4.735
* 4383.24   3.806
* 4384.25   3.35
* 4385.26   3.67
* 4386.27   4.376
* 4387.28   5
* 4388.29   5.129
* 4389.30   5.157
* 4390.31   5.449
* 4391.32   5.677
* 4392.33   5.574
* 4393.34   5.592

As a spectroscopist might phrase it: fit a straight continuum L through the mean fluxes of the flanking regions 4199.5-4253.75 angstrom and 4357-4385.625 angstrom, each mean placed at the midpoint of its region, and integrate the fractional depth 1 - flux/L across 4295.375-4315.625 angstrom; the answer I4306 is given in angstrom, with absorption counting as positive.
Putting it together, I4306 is 5.2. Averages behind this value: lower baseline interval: 5.09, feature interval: 3.88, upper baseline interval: 5.34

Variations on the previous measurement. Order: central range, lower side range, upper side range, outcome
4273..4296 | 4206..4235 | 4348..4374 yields 3.6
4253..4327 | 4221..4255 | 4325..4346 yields 6.7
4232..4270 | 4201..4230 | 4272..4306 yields -2.7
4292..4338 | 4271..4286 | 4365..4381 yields 3.0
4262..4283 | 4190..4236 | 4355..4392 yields 1.9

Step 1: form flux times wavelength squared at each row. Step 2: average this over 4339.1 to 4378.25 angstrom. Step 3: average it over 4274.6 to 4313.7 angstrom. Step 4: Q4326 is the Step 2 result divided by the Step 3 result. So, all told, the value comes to 1.3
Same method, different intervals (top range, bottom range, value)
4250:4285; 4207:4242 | 0.93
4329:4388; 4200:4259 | 1.10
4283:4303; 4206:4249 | 0.84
